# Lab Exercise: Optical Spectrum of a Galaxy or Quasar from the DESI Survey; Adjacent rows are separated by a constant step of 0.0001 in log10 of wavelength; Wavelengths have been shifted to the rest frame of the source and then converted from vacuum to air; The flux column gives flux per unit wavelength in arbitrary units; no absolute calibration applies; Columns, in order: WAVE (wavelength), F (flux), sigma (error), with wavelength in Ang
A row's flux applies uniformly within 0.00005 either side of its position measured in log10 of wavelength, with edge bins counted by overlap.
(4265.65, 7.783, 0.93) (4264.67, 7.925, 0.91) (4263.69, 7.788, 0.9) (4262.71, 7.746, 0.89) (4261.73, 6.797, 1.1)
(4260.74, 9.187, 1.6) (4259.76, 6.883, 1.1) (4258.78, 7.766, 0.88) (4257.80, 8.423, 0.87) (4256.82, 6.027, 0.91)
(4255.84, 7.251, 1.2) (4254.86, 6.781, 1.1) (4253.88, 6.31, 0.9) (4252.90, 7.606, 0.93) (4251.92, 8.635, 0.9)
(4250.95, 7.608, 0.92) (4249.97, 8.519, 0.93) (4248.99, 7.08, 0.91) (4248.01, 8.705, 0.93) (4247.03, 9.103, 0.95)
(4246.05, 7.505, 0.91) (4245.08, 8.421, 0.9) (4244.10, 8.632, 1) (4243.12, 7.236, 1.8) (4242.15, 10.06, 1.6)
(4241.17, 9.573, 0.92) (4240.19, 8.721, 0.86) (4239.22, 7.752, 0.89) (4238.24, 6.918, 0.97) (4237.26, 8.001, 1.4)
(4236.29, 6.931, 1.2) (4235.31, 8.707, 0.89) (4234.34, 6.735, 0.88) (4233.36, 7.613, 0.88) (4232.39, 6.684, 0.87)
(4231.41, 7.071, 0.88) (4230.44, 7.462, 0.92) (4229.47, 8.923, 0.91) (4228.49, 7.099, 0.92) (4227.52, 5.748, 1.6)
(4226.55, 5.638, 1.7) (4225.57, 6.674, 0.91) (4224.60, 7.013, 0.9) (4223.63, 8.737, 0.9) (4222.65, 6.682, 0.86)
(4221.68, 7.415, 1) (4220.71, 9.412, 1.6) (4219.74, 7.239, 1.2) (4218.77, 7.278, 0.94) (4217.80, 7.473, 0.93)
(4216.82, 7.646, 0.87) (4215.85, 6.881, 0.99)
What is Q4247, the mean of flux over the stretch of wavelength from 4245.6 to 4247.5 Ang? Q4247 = 8.3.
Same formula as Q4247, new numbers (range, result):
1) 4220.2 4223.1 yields 7.86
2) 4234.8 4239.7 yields 7.65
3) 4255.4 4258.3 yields 7.24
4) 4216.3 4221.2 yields 7.8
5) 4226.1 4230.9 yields 6.99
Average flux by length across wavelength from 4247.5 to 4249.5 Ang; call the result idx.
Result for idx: 7.89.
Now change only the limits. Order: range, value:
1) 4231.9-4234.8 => 7.01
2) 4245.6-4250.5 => 8.17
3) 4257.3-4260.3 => 7.72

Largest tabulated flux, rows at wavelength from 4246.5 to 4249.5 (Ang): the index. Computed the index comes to 9.103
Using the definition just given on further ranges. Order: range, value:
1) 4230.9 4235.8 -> 8.707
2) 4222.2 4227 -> 8.737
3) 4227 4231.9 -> 8.923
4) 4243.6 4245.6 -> 8.632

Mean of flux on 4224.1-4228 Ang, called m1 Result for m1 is 6.28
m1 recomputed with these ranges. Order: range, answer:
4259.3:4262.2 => 7.62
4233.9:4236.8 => 7.49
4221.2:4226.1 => 7.28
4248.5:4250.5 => 7.78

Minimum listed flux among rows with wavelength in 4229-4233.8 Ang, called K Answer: 6.684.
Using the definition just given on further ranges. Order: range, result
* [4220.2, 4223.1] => 6.682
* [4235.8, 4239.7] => 6.918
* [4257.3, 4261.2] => 6.883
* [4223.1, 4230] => 5.638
